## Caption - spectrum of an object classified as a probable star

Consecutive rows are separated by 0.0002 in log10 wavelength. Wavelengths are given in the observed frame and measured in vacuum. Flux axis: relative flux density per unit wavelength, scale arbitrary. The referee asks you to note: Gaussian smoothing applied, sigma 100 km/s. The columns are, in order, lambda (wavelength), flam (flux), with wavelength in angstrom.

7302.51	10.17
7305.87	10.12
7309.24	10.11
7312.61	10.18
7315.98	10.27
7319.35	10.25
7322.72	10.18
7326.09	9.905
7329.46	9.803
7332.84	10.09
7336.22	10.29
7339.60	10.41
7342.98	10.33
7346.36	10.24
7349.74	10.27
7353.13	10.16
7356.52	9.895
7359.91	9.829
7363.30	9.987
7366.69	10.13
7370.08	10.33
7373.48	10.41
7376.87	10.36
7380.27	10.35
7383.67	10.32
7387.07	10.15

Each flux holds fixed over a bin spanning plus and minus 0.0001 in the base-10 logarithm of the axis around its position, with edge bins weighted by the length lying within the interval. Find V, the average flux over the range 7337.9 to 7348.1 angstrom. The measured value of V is 10.3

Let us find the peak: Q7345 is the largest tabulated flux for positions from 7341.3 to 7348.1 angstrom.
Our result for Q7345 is 10.33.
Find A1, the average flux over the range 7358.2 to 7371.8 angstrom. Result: 10.1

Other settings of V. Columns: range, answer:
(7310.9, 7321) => 10.2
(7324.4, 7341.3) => 10.1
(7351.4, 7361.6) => 9.95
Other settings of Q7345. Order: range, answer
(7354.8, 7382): 10.41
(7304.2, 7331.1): 10.27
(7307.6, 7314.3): 10.18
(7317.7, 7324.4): 10.25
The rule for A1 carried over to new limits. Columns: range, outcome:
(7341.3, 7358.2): 10.2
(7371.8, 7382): 10.4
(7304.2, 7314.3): 10.1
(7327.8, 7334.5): 9.94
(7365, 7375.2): 10.3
